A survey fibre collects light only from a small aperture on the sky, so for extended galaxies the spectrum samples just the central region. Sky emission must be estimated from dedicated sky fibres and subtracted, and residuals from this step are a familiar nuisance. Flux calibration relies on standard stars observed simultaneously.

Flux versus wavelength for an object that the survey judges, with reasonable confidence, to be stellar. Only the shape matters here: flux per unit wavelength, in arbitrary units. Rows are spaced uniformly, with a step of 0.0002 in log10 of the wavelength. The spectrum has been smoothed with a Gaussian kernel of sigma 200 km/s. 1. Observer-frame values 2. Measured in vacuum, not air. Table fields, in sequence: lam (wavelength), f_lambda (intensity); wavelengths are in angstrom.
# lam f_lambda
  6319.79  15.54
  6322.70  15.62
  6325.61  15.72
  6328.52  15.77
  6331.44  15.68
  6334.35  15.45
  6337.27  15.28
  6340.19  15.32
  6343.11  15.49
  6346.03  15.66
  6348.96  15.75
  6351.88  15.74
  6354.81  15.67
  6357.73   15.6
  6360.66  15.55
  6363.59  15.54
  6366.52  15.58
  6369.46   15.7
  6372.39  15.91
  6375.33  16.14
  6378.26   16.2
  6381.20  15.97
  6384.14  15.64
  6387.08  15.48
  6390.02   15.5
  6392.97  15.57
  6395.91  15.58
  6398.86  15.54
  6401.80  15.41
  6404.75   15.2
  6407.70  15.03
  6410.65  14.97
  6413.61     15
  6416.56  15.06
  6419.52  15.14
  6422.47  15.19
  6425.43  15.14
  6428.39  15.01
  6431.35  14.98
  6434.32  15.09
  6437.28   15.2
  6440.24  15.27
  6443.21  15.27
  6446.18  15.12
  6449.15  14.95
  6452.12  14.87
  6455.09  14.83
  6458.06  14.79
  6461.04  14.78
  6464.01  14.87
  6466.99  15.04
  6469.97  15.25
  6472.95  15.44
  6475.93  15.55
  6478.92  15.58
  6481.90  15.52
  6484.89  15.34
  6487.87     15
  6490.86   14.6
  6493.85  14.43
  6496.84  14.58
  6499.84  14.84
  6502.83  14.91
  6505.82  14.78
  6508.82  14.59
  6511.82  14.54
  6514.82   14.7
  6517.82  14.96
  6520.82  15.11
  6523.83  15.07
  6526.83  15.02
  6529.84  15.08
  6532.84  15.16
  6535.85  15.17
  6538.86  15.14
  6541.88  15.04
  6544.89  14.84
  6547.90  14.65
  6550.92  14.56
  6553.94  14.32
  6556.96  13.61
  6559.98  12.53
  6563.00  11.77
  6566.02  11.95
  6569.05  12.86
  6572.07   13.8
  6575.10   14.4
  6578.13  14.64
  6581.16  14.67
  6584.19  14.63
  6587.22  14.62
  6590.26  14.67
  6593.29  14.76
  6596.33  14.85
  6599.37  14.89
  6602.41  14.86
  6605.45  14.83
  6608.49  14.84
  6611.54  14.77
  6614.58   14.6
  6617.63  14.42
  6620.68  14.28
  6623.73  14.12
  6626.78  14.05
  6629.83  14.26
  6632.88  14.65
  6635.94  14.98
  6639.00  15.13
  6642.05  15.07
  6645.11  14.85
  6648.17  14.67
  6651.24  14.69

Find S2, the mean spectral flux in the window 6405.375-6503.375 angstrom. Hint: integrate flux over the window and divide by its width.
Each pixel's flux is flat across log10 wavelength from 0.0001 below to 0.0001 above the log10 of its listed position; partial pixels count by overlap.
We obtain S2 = 15.1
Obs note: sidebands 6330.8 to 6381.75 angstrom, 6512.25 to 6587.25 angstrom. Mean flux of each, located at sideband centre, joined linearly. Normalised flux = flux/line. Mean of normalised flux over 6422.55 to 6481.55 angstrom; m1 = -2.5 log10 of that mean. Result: -0.01 mag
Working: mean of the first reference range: 15.7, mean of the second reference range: 14.3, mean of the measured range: 15.1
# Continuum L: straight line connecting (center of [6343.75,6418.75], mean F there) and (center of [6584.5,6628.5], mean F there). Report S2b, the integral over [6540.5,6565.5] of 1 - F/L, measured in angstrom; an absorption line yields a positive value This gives 1.7 angstrom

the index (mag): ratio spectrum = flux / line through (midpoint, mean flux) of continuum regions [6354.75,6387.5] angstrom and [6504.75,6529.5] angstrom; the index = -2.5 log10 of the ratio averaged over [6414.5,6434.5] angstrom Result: 0.02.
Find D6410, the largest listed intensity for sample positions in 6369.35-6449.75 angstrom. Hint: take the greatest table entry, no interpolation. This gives 16.2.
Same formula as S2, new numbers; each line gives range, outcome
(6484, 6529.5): 14.8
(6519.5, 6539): 15.1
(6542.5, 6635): 14.2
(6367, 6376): 15.8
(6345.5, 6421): 15.5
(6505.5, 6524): 14.8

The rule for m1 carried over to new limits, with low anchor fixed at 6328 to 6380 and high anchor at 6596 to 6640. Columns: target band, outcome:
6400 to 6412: 0.02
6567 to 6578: 0.08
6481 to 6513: 0.02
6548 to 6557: 0.04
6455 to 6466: 0.03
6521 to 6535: -0.01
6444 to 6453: 0.02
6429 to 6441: 0.02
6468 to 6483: -0.02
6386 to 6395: 0.00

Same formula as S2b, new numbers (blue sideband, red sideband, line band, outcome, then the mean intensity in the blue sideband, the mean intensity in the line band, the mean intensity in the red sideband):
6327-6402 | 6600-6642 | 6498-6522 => 0.4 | 15.6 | 14.8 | 14.6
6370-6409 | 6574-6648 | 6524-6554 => 0.1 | 15.6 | 14.9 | 14.7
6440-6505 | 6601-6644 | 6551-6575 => 2.7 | 15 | 13.2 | 14.6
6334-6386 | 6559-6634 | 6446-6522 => -0.3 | 15.7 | 15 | 14.2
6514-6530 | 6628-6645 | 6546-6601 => 3.3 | 15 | 14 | 14.8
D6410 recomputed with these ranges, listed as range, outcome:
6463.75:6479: 15.58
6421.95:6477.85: 15.55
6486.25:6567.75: 15.17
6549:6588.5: 14.67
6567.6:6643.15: 15.13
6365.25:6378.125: 16.14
